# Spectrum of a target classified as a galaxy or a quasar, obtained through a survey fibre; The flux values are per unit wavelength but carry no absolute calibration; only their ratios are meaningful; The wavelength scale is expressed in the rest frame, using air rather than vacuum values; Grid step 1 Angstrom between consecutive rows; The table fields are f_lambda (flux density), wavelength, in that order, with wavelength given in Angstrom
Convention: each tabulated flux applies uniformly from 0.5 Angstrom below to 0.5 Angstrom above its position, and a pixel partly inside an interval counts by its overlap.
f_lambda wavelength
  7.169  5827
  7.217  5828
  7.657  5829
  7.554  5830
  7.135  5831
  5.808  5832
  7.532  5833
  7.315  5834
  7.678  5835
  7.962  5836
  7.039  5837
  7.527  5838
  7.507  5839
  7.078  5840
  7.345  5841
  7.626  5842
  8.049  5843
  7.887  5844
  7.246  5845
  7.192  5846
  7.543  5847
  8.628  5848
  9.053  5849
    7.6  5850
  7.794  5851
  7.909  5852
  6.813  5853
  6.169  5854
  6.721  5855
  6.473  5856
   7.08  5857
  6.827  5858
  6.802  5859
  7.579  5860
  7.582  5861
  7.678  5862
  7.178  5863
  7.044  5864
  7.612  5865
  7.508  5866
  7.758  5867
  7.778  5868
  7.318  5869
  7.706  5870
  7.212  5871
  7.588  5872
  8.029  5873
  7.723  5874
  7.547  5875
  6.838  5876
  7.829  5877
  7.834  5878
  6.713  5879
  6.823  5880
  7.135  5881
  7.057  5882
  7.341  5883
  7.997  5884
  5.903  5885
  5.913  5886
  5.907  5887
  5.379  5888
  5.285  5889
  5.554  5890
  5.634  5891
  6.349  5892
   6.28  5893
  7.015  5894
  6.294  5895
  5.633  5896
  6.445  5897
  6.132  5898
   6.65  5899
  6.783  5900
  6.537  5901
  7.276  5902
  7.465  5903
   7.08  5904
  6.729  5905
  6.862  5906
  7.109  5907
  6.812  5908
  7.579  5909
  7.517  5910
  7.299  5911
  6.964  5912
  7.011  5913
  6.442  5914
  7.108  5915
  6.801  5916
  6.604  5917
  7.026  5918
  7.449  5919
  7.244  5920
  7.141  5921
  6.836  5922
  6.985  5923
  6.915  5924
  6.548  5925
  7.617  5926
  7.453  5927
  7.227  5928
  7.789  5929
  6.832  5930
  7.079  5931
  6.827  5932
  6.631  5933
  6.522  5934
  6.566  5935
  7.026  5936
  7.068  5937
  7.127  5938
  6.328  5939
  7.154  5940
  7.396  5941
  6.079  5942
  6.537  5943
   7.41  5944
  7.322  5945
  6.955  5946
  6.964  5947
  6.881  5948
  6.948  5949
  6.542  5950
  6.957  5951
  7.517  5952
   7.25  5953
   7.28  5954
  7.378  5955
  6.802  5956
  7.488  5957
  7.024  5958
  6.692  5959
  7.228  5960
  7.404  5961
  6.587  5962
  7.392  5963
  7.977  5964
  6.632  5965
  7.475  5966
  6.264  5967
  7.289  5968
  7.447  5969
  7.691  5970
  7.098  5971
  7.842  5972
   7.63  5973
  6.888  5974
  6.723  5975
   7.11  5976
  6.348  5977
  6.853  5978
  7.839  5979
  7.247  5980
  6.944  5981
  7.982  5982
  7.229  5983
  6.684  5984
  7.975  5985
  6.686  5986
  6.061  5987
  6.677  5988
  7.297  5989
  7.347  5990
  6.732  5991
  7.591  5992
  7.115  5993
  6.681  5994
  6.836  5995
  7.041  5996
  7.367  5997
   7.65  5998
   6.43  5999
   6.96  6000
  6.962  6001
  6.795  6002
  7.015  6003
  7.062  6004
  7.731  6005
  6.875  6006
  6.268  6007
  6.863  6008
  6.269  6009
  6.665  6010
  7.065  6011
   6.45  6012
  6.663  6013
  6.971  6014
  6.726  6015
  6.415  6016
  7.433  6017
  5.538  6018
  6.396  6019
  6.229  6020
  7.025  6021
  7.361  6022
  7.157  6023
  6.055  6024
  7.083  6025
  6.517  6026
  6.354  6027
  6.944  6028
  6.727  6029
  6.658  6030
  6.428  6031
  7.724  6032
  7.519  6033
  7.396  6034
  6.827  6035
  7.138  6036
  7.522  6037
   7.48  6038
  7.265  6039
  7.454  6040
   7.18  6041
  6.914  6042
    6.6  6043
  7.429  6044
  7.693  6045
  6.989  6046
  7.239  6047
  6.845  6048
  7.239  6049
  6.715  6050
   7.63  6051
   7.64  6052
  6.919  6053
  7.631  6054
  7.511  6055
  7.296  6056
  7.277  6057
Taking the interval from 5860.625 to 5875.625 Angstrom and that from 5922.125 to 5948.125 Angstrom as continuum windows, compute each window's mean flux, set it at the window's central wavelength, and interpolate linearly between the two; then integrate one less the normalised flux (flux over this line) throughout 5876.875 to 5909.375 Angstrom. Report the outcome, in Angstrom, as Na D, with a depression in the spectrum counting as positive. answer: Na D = 3.1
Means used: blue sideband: 7.54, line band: 6.63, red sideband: 6.97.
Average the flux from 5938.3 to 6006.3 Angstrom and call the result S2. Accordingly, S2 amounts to 7.08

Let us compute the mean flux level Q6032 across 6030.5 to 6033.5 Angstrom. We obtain 7.22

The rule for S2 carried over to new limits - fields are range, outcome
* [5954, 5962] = 7.12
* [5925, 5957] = 7.02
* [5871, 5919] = 6.82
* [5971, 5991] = 7.11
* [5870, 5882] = 7.39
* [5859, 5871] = 7.48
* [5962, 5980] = 7.19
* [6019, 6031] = 6.71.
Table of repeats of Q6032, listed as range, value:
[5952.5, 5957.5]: 7.24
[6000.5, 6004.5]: 6.96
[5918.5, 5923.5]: 7.13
